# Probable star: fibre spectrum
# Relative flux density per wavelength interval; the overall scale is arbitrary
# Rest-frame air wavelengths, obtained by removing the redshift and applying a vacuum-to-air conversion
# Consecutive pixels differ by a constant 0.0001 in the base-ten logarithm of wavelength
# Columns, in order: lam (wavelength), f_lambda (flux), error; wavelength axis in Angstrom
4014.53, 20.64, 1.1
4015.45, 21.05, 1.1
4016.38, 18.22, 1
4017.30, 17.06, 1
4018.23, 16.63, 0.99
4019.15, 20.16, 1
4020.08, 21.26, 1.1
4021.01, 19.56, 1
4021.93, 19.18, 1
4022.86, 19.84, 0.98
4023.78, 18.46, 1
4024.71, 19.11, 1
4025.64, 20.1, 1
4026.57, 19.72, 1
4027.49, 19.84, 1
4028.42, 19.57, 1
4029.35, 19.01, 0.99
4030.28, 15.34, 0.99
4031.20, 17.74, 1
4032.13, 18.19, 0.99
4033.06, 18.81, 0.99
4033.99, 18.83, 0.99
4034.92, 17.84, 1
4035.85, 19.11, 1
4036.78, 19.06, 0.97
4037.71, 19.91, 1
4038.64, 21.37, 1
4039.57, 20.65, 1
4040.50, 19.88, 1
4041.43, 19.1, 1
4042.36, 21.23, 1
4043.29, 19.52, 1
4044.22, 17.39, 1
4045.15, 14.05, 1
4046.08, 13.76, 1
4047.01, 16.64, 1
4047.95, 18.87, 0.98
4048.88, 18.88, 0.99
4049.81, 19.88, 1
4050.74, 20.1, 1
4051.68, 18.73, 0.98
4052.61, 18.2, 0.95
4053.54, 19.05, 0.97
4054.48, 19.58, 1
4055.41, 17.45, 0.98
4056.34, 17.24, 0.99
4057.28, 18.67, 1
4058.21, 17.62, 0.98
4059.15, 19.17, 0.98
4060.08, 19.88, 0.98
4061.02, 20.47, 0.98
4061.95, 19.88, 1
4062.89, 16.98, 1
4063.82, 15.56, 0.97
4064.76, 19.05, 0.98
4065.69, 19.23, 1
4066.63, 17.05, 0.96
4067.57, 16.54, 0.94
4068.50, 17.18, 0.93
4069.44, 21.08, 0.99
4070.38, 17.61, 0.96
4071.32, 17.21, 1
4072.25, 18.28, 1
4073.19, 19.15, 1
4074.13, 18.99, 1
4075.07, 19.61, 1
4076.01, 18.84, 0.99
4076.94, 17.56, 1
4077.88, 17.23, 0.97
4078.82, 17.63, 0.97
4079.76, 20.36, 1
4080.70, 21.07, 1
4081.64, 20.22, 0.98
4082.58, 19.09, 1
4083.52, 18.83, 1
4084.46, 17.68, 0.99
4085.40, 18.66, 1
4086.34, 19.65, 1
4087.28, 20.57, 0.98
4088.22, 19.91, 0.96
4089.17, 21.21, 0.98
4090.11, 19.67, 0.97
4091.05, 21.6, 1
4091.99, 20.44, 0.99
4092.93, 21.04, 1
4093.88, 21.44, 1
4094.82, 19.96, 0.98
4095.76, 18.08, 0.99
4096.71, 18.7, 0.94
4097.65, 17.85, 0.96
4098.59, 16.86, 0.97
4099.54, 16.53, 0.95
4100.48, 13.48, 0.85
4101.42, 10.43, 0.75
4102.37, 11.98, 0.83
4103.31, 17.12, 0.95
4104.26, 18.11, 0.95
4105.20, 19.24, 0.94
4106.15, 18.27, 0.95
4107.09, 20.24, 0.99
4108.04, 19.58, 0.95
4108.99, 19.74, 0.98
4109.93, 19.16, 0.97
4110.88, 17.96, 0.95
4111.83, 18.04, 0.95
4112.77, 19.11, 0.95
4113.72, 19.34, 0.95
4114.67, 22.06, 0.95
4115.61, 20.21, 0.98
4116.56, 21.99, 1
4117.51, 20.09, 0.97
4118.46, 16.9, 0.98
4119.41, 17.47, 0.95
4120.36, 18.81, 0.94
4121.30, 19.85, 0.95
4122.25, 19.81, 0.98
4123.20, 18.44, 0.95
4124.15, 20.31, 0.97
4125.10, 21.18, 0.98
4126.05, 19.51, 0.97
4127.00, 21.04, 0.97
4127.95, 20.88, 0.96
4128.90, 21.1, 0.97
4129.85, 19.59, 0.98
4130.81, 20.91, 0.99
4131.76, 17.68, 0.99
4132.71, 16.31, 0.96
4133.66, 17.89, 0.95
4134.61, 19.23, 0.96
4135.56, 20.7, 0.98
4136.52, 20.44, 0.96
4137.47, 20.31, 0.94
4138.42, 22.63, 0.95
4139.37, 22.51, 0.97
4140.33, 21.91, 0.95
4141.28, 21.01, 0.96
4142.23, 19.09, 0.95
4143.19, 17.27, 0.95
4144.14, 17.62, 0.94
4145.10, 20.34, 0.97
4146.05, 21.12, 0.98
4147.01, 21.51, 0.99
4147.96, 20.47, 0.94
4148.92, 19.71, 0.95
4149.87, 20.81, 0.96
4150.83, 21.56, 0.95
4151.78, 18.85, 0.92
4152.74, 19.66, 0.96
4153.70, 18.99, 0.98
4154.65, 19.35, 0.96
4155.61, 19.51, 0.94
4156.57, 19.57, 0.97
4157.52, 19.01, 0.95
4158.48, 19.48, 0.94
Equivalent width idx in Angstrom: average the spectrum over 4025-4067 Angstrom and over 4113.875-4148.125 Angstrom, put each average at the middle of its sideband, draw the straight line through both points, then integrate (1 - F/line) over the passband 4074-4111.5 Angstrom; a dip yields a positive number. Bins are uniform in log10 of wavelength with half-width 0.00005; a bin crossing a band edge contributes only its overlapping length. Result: 1.4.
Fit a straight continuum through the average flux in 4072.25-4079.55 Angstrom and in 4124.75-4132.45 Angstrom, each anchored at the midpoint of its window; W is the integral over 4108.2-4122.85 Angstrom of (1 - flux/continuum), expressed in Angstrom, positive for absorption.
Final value 0.2 Angstrom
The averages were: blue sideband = 18.5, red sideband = 20.1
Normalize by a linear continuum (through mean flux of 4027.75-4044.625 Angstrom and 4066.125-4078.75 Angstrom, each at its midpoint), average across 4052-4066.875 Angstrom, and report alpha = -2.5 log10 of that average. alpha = 0.00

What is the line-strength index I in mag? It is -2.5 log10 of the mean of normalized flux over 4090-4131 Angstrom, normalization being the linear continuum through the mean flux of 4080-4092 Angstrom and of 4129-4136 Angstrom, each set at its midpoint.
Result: 0.027 mag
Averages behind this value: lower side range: 19.9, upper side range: 19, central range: 18.9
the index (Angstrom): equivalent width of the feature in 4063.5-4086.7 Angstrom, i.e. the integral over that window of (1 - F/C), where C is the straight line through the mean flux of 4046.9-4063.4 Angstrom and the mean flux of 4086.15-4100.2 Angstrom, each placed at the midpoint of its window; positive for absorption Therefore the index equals 0.72 Angstrom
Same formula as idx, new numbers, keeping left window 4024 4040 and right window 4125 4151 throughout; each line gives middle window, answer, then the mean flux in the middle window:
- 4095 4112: 2.1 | 17.3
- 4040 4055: 0.6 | 18.4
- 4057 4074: 0.9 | 18.4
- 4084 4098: -0.1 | 19.8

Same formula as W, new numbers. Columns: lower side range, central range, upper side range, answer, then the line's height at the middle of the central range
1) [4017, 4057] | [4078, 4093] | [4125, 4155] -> -0.3 Angstrom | 19.3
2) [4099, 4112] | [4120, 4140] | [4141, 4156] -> -1.4 Angstrom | 18.6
